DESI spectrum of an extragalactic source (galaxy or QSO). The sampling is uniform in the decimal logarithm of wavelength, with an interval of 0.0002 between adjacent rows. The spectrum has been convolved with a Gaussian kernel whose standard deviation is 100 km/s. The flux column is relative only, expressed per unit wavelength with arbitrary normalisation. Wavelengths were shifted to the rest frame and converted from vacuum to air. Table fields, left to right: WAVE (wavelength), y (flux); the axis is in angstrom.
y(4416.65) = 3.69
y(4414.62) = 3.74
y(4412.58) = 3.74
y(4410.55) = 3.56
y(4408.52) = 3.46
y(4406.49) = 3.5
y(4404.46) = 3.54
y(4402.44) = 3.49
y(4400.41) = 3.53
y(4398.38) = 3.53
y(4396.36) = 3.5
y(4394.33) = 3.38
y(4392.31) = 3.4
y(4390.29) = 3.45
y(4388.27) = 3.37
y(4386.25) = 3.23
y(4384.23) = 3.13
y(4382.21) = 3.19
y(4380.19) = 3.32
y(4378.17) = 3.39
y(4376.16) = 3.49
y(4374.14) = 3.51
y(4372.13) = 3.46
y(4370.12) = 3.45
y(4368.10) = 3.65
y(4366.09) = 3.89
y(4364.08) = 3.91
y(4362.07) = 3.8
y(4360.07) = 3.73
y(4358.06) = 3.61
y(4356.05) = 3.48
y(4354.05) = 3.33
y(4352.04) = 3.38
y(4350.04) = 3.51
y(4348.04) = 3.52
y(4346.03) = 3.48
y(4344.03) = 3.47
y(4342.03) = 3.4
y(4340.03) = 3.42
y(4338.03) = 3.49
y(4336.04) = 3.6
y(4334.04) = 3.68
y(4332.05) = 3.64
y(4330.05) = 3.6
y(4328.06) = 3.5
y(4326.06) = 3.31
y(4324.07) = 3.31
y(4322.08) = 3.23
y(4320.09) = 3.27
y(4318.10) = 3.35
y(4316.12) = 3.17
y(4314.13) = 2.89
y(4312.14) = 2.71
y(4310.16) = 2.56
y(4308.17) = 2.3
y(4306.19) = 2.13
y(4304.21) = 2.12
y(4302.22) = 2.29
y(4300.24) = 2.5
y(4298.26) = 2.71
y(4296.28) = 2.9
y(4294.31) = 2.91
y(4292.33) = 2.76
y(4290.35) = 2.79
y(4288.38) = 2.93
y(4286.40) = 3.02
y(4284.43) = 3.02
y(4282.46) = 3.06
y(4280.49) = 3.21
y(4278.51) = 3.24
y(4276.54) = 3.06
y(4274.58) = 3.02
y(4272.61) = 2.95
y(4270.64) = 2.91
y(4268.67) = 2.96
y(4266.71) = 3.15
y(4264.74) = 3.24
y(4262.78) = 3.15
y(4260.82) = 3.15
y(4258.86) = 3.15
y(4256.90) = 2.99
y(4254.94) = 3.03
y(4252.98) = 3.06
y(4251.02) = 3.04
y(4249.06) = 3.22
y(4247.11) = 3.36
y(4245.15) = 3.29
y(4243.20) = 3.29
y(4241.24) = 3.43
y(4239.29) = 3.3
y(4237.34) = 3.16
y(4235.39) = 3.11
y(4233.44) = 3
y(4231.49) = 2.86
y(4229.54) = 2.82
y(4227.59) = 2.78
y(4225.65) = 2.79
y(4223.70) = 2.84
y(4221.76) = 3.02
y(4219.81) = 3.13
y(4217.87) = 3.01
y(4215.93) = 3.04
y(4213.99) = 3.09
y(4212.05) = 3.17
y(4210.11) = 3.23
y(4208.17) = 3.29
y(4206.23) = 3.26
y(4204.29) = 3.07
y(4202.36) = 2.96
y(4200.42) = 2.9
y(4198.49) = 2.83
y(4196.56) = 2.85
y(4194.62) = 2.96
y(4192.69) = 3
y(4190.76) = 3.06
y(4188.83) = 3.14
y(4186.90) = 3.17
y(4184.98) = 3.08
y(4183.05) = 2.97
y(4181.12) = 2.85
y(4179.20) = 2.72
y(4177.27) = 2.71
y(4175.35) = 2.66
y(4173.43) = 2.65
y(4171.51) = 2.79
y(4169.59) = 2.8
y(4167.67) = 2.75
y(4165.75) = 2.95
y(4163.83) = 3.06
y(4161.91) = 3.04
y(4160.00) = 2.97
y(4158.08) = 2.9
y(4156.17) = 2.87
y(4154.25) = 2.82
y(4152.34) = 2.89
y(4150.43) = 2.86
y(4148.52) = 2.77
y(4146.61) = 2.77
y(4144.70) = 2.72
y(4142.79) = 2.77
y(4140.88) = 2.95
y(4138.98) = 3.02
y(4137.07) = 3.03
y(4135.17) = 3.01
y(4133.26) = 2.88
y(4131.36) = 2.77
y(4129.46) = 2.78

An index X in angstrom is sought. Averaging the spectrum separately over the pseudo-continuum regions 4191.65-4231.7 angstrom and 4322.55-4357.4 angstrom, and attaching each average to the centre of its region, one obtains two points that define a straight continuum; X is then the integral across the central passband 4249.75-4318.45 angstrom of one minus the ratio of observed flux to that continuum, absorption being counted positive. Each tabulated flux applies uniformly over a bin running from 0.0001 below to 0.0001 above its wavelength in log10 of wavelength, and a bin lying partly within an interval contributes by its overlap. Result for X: 7.7 angstrom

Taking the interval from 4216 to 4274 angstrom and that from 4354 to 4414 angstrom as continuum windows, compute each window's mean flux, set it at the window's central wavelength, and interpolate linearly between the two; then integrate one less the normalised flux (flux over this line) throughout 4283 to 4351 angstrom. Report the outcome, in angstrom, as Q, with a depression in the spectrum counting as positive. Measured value 4.7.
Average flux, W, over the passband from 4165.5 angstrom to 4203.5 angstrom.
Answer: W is 2.89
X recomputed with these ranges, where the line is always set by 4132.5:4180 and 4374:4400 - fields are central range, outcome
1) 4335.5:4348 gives -0.8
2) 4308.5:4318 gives 1.1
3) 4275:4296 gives 1.0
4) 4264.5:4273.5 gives 0.2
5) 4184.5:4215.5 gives -1.2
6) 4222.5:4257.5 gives -0.4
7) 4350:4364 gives -1.1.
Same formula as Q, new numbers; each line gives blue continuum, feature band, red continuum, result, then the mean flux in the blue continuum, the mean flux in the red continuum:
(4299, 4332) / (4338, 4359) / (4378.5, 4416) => -2.2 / 2.91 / 3.45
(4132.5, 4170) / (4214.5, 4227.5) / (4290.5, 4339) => -0.1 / 2.89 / 2.99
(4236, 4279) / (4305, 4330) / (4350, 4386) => 2.6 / 3.14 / 3.51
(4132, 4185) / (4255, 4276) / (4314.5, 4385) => 0.9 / 2.86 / 3.47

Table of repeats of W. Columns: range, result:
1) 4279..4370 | 3.19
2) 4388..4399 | 3.44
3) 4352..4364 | 3.6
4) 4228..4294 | 3.08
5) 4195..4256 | 3.07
